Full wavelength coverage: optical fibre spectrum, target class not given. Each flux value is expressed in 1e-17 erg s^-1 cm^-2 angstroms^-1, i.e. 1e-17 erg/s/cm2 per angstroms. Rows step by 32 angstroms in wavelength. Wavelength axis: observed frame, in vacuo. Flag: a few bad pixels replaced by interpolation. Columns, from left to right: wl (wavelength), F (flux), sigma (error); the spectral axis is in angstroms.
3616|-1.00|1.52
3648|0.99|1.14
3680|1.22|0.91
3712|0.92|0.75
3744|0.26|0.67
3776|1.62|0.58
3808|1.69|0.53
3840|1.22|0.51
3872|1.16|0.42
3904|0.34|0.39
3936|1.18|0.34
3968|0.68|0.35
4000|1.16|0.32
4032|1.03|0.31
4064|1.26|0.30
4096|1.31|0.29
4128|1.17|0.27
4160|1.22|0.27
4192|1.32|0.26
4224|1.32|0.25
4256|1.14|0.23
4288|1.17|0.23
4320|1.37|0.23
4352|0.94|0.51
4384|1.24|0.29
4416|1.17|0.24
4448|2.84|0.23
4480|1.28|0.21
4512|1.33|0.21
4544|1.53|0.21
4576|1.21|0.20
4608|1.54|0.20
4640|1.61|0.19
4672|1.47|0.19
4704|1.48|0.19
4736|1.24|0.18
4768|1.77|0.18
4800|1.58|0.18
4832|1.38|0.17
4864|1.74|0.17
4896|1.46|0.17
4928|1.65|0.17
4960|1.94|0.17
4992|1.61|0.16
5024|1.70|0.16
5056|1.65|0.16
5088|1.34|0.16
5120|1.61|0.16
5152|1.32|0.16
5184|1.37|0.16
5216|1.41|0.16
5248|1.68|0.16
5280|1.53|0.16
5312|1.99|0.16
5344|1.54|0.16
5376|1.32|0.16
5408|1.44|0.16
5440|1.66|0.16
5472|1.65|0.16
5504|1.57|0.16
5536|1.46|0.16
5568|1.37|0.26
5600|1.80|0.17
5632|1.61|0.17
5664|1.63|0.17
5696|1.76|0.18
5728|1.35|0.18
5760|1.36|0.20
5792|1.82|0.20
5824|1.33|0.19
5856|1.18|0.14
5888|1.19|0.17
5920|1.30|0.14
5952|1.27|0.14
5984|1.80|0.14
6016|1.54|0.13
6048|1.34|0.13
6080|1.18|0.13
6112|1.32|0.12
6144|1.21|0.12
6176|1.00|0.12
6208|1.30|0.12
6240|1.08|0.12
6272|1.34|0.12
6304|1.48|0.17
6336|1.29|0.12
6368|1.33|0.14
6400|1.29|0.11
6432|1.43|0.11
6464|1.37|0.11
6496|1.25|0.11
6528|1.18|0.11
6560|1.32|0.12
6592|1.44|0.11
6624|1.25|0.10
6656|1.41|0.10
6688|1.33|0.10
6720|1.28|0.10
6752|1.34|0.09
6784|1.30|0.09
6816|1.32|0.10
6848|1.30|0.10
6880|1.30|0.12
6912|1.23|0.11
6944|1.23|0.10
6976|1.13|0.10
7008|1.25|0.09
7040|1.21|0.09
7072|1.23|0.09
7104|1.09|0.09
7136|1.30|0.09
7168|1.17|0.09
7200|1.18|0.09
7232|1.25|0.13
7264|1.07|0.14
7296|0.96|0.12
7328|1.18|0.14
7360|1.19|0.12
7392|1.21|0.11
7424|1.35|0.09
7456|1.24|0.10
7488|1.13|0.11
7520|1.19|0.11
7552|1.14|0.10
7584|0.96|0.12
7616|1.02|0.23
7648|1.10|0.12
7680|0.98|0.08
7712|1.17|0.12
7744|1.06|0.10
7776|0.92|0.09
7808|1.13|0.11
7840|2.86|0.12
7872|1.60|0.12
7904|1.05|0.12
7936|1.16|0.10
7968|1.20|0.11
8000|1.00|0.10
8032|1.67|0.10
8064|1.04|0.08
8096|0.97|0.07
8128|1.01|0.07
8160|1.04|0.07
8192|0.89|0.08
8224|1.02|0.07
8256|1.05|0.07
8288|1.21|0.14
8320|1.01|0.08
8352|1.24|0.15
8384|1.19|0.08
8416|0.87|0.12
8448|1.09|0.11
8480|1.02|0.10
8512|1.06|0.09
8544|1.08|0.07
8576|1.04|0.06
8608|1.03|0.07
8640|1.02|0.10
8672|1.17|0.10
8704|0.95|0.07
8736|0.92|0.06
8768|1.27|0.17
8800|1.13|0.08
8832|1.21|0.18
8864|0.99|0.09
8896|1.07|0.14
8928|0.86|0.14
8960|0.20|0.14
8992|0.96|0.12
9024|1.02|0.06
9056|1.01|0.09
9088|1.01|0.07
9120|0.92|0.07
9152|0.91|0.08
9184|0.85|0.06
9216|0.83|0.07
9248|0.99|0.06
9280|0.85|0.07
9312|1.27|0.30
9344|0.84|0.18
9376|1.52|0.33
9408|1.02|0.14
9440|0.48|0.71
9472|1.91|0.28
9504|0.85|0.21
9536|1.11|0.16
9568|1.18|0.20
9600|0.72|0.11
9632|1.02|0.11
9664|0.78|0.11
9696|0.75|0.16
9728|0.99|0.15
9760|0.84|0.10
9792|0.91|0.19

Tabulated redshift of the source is 0.19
